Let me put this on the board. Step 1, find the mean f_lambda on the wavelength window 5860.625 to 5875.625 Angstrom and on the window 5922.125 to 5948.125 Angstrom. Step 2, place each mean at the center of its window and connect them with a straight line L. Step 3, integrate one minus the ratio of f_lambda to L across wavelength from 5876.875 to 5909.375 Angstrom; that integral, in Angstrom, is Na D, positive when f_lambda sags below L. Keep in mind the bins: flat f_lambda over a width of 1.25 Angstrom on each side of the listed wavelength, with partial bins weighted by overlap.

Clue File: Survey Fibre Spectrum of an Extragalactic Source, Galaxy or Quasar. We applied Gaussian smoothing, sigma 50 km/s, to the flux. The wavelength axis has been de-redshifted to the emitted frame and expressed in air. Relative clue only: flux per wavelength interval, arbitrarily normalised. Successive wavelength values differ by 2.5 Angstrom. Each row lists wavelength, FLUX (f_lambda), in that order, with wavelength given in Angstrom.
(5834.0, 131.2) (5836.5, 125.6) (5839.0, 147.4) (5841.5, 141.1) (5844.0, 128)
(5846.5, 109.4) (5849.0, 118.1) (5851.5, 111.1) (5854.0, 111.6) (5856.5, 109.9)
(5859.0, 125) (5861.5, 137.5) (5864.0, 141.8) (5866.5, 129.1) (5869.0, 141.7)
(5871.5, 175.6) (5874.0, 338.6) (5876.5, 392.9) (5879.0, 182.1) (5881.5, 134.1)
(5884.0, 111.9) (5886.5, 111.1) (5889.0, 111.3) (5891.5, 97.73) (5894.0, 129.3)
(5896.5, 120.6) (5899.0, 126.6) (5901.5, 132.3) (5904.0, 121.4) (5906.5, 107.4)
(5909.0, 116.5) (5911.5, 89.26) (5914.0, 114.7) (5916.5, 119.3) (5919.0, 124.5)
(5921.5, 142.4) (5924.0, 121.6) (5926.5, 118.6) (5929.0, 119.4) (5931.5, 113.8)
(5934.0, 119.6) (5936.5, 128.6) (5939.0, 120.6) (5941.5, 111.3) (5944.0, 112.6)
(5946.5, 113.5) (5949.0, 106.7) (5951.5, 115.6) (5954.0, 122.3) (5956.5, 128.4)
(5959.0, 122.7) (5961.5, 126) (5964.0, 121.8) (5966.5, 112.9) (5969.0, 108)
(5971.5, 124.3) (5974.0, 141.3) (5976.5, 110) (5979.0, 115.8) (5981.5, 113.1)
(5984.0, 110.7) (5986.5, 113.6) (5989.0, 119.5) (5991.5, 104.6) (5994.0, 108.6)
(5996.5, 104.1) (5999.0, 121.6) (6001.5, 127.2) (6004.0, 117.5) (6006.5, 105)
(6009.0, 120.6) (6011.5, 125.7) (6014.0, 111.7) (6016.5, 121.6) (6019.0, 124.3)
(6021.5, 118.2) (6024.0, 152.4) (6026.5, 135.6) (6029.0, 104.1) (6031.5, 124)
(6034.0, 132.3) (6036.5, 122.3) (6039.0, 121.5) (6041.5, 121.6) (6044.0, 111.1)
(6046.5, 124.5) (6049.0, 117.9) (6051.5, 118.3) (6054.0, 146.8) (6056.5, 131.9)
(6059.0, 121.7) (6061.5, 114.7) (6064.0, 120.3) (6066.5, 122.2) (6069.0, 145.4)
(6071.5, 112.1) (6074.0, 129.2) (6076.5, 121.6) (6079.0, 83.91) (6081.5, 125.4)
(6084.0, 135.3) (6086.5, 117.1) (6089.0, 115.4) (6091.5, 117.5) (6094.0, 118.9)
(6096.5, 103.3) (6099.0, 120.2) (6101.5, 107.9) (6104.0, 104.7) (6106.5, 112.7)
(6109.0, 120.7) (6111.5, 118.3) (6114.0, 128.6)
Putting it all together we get 5.98 Angstrom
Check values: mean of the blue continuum 184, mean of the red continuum 118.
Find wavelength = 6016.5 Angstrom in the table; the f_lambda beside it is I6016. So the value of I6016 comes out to 121.6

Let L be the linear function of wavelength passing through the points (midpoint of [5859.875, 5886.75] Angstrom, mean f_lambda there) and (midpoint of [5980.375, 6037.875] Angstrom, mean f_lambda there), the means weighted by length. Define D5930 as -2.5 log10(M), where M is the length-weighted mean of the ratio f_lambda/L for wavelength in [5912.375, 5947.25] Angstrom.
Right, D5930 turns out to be 0.29 mag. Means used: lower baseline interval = 183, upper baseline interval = 119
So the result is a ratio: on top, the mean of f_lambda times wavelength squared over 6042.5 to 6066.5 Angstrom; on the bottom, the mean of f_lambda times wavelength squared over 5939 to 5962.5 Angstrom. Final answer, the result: 1.08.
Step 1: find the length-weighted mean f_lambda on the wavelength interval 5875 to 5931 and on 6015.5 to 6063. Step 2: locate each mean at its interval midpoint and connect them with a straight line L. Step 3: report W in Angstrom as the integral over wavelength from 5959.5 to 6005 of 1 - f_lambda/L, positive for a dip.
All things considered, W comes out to 4.2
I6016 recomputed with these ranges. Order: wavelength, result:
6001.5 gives 127.2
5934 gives 119.6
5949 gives 106.7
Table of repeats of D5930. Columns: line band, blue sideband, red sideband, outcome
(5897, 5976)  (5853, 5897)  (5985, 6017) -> 0.141 mag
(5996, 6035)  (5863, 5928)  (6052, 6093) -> 0.065 mag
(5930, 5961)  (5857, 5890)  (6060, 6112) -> 0.278 mag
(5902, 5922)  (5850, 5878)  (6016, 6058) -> 0.345 mag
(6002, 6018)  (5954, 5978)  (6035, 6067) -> 0.042 mag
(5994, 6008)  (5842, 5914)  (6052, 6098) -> 0.126 mag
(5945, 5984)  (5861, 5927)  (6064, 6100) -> 0.141 mag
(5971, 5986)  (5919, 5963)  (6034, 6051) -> 0.016 mag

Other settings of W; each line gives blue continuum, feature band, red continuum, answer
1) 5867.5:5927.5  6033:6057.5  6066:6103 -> -0.2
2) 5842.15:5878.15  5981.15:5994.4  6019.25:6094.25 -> 2.4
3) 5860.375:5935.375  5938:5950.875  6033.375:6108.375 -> 2.2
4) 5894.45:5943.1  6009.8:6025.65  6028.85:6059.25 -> -0.4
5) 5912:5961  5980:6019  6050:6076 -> 2.4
